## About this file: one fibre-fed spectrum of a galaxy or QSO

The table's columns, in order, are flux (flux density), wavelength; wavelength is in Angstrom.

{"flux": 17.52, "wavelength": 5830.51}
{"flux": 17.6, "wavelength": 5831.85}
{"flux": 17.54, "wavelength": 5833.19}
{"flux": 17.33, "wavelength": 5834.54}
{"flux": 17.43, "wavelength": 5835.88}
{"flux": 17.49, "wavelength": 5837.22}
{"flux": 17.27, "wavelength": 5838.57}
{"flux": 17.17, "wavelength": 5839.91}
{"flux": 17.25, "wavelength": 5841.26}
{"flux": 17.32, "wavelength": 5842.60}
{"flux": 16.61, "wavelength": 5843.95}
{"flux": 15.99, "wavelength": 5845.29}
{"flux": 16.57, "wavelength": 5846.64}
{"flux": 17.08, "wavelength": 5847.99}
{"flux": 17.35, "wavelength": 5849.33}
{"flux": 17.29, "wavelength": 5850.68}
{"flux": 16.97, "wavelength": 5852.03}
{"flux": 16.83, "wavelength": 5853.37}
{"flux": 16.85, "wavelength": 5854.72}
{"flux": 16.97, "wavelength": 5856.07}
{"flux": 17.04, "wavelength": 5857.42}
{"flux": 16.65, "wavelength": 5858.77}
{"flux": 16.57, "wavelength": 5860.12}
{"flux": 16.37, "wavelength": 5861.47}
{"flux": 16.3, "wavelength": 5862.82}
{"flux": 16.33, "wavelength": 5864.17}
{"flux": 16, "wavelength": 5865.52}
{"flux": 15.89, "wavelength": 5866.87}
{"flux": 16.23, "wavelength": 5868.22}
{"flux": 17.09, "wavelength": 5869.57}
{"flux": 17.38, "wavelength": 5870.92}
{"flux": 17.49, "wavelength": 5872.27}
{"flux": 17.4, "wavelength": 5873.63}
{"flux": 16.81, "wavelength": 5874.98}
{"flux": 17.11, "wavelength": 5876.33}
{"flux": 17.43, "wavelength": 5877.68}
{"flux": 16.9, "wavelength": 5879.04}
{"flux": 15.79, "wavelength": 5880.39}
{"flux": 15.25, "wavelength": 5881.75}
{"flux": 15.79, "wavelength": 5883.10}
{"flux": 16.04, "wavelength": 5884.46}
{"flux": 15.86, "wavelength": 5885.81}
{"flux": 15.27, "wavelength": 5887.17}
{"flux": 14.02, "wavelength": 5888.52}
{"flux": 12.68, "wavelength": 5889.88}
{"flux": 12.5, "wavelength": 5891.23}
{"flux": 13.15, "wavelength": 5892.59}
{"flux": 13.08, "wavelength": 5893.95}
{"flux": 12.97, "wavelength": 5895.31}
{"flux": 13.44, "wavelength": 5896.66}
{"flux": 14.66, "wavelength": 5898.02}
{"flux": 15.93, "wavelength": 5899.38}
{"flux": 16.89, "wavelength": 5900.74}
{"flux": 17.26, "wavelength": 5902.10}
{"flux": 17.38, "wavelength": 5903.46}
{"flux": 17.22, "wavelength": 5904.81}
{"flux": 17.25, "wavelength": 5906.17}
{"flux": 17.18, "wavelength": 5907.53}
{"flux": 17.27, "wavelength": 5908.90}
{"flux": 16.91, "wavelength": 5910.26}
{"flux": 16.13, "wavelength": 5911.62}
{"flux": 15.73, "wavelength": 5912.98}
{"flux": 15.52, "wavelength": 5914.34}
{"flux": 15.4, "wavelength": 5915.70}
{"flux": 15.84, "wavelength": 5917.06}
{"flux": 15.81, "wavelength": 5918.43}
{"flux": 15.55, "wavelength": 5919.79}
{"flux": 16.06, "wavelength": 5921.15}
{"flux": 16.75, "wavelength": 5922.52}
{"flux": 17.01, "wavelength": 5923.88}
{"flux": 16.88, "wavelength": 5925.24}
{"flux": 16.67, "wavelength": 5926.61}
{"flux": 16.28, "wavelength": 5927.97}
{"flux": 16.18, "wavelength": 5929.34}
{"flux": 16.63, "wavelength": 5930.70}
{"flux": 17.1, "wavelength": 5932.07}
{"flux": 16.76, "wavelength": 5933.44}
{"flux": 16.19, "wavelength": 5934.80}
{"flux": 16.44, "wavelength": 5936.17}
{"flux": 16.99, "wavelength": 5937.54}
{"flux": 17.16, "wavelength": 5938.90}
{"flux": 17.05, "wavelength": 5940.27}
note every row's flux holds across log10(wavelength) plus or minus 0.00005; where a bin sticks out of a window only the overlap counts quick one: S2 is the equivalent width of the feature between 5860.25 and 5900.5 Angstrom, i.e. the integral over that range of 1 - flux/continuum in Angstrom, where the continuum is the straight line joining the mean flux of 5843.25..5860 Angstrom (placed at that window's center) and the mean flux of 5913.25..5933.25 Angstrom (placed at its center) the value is 2.5 Angstrom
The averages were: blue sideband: 16.8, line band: 15.6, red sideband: 16.3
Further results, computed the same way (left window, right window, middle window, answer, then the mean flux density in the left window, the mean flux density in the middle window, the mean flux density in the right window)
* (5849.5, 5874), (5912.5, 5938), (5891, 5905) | 1.31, 16.8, 15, 16.3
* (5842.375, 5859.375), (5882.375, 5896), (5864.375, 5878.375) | -1.33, 16.9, 16.9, 14.1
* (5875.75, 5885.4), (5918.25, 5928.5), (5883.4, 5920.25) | 2.06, 16.3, 15.4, 16.4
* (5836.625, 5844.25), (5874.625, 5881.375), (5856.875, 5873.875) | 0.24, 17.2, 16.6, 16.7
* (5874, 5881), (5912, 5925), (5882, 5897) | 2.25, 16.9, 14.1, 16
